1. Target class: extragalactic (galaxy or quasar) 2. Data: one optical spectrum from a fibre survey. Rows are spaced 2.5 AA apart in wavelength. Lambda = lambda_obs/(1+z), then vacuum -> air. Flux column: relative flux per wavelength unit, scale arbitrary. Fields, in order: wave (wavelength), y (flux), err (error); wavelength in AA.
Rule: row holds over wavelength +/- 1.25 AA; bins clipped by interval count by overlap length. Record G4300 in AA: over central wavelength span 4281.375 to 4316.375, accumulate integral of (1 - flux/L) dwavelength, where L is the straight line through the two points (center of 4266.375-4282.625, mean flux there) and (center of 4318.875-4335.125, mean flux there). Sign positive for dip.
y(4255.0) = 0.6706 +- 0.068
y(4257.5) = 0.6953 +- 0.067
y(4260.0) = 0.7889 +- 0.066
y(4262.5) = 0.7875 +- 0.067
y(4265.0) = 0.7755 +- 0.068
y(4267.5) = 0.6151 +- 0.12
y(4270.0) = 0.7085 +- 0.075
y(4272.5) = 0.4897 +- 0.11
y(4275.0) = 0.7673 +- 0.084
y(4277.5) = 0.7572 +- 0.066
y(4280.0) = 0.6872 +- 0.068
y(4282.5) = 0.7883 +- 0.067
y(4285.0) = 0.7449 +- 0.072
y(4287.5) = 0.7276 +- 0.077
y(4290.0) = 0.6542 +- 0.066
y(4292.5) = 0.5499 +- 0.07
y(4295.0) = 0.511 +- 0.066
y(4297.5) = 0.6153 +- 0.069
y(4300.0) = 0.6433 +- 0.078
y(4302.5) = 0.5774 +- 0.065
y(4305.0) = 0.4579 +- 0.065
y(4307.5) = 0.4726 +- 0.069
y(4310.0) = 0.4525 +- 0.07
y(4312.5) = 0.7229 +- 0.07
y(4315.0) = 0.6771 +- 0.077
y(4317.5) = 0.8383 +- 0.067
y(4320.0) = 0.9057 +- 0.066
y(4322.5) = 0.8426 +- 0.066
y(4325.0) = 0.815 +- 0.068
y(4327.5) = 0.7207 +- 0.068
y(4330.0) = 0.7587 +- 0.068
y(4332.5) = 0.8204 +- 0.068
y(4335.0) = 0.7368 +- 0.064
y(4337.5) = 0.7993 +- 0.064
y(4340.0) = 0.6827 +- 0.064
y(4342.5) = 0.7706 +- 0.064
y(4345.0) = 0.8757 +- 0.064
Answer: 5.8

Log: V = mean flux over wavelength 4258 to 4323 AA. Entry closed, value 0.674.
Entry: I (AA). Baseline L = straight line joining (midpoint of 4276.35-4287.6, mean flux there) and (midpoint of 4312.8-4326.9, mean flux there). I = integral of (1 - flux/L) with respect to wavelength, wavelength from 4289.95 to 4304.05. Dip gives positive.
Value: 3.4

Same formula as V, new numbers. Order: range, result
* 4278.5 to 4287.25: 0.739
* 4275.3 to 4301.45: 0.671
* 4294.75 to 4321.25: 0.629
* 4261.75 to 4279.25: 0.697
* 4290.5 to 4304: 0.581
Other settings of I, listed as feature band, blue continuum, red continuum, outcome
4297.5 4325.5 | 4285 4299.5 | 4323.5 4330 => 1.68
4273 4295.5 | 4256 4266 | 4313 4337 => 2.42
